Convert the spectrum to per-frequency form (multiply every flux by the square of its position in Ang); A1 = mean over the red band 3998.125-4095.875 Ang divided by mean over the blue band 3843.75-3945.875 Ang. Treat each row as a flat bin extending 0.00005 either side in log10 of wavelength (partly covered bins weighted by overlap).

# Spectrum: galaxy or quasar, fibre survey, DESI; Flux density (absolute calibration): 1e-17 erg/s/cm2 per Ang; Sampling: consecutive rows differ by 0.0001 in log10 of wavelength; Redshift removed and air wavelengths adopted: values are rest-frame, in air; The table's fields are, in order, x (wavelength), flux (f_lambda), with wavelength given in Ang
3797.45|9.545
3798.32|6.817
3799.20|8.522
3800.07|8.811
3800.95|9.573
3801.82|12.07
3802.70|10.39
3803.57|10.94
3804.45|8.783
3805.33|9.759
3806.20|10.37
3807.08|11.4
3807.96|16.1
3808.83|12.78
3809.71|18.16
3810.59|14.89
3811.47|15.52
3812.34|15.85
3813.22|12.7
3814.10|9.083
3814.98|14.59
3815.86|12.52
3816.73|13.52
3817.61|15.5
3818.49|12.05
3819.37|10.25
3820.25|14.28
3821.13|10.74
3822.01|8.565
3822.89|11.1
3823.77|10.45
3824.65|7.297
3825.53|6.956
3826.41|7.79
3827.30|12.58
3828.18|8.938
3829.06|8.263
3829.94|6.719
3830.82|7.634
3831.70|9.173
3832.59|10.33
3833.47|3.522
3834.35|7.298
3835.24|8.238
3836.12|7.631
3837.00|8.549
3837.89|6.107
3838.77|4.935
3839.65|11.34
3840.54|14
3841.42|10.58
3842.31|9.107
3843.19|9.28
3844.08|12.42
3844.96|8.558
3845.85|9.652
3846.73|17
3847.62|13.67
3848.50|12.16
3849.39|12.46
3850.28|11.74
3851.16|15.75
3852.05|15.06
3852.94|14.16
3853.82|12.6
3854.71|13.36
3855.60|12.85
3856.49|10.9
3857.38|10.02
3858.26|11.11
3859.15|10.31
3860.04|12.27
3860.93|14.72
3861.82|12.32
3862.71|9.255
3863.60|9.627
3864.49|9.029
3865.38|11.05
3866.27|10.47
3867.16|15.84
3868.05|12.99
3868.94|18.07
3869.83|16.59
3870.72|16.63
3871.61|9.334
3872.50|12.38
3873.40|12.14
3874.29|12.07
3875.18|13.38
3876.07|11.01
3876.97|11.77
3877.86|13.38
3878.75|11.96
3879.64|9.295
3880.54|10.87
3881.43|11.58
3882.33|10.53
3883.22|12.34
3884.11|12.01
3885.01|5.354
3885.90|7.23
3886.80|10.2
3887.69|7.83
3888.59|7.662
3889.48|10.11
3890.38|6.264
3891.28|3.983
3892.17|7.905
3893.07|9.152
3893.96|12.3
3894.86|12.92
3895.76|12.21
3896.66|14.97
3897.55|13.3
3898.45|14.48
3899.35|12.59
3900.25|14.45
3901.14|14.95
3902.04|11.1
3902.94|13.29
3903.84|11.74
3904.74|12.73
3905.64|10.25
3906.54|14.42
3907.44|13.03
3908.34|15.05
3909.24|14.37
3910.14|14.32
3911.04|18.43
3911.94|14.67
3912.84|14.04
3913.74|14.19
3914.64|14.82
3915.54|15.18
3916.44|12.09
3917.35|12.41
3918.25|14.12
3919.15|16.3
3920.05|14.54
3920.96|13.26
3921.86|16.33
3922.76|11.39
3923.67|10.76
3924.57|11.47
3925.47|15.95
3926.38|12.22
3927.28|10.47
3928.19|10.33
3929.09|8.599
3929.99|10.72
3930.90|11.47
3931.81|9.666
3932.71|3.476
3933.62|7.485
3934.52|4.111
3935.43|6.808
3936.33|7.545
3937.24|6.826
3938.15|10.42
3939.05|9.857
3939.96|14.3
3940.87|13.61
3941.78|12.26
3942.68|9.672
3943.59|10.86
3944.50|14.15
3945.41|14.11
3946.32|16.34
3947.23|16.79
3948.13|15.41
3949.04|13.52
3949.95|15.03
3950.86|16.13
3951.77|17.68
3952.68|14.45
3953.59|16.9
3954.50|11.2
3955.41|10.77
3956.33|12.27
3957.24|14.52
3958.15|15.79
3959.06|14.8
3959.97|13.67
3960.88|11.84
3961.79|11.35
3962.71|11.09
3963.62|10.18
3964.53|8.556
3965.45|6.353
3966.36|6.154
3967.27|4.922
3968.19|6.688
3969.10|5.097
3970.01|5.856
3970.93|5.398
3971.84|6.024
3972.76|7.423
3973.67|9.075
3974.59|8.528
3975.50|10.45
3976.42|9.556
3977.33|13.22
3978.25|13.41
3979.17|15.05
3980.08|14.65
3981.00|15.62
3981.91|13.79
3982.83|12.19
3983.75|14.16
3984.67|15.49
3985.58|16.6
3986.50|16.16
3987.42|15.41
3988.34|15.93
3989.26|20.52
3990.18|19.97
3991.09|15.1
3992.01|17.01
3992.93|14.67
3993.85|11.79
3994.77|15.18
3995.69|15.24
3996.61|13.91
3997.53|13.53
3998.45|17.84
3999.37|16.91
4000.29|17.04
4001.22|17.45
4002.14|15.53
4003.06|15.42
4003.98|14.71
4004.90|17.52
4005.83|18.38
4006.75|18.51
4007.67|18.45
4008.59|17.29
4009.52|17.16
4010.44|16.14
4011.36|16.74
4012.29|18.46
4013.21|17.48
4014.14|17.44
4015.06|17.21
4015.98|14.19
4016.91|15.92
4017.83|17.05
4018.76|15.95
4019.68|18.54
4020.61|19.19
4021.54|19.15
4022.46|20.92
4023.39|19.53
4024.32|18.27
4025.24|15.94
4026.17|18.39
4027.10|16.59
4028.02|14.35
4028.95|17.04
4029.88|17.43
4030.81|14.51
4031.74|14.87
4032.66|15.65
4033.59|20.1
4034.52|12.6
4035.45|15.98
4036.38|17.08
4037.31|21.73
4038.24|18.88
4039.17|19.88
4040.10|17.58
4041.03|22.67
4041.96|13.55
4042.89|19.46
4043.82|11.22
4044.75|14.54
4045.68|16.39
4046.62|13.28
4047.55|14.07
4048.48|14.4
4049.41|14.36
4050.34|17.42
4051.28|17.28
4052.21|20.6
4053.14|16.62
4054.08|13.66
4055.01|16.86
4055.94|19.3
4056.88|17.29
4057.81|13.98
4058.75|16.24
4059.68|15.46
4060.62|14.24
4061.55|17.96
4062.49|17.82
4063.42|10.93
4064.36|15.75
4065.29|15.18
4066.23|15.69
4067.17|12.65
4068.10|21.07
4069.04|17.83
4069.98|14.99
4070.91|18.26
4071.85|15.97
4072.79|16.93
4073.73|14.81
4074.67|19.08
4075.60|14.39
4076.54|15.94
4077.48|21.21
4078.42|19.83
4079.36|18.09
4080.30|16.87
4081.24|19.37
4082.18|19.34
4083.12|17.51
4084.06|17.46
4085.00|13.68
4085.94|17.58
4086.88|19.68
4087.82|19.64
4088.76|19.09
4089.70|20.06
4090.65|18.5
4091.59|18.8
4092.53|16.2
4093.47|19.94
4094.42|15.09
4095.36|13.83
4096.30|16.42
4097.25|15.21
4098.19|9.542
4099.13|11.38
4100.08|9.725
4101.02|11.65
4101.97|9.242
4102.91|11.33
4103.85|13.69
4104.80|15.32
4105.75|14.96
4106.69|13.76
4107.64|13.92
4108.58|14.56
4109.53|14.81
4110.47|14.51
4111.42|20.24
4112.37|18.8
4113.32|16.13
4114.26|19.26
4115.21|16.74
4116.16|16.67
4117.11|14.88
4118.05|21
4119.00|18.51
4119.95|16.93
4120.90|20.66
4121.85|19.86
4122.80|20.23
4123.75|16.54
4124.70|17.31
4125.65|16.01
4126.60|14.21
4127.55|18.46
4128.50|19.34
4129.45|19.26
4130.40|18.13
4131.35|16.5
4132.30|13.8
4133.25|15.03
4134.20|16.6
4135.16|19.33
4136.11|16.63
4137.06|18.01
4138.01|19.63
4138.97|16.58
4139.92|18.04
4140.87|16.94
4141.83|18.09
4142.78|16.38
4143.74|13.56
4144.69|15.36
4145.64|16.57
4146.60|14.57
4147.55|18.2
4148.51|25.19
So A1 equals 1.5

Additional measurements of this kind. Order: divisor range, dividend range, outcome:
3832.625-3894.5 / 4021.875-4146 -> 1.70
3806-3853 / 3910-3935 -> 1.16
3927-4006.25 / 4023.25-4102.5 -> 1.38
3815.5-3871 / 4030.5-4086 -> 1.67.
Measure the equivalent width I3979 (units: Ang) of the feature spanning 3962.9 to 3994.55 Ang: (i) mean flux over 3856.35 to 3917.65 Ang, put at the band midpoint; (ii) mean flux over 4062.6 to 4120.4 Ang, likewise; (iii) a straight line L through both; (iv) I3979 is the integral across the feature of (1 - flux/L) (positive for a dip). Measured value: 4.9 Ang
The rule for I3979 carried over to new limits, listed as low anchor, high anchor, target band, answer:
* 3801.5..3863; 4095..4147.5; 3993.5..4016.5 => -3.71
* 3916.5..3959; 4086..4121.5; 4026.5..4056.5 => -4.08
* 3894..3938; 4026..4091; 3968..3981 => 4.21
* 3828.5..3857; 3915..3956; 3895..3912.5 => -3.18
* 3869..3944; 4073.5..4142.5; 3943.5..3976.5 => 4.09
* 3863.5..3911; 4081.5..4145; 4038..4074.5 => -2.29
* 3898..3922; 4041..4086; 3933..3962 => 4.17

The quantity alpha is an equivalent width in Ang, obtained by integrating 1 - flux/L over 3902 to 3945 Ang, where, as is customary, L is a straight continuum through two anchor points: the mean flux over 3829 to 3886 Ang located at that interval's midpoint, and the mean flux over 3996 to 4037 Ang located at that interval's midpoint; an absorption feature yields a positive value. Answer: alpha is 4.7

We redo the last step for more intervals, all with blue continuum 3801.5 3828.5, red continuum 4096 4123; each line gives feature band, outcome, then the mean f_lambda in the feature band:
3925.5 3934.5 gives 2.6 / 9.43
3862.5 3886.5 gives 1.6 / 11.7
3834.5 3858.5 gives 2.0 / 11.2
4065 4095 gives -4.8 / 17.5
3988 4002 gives -2.1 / 16.1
